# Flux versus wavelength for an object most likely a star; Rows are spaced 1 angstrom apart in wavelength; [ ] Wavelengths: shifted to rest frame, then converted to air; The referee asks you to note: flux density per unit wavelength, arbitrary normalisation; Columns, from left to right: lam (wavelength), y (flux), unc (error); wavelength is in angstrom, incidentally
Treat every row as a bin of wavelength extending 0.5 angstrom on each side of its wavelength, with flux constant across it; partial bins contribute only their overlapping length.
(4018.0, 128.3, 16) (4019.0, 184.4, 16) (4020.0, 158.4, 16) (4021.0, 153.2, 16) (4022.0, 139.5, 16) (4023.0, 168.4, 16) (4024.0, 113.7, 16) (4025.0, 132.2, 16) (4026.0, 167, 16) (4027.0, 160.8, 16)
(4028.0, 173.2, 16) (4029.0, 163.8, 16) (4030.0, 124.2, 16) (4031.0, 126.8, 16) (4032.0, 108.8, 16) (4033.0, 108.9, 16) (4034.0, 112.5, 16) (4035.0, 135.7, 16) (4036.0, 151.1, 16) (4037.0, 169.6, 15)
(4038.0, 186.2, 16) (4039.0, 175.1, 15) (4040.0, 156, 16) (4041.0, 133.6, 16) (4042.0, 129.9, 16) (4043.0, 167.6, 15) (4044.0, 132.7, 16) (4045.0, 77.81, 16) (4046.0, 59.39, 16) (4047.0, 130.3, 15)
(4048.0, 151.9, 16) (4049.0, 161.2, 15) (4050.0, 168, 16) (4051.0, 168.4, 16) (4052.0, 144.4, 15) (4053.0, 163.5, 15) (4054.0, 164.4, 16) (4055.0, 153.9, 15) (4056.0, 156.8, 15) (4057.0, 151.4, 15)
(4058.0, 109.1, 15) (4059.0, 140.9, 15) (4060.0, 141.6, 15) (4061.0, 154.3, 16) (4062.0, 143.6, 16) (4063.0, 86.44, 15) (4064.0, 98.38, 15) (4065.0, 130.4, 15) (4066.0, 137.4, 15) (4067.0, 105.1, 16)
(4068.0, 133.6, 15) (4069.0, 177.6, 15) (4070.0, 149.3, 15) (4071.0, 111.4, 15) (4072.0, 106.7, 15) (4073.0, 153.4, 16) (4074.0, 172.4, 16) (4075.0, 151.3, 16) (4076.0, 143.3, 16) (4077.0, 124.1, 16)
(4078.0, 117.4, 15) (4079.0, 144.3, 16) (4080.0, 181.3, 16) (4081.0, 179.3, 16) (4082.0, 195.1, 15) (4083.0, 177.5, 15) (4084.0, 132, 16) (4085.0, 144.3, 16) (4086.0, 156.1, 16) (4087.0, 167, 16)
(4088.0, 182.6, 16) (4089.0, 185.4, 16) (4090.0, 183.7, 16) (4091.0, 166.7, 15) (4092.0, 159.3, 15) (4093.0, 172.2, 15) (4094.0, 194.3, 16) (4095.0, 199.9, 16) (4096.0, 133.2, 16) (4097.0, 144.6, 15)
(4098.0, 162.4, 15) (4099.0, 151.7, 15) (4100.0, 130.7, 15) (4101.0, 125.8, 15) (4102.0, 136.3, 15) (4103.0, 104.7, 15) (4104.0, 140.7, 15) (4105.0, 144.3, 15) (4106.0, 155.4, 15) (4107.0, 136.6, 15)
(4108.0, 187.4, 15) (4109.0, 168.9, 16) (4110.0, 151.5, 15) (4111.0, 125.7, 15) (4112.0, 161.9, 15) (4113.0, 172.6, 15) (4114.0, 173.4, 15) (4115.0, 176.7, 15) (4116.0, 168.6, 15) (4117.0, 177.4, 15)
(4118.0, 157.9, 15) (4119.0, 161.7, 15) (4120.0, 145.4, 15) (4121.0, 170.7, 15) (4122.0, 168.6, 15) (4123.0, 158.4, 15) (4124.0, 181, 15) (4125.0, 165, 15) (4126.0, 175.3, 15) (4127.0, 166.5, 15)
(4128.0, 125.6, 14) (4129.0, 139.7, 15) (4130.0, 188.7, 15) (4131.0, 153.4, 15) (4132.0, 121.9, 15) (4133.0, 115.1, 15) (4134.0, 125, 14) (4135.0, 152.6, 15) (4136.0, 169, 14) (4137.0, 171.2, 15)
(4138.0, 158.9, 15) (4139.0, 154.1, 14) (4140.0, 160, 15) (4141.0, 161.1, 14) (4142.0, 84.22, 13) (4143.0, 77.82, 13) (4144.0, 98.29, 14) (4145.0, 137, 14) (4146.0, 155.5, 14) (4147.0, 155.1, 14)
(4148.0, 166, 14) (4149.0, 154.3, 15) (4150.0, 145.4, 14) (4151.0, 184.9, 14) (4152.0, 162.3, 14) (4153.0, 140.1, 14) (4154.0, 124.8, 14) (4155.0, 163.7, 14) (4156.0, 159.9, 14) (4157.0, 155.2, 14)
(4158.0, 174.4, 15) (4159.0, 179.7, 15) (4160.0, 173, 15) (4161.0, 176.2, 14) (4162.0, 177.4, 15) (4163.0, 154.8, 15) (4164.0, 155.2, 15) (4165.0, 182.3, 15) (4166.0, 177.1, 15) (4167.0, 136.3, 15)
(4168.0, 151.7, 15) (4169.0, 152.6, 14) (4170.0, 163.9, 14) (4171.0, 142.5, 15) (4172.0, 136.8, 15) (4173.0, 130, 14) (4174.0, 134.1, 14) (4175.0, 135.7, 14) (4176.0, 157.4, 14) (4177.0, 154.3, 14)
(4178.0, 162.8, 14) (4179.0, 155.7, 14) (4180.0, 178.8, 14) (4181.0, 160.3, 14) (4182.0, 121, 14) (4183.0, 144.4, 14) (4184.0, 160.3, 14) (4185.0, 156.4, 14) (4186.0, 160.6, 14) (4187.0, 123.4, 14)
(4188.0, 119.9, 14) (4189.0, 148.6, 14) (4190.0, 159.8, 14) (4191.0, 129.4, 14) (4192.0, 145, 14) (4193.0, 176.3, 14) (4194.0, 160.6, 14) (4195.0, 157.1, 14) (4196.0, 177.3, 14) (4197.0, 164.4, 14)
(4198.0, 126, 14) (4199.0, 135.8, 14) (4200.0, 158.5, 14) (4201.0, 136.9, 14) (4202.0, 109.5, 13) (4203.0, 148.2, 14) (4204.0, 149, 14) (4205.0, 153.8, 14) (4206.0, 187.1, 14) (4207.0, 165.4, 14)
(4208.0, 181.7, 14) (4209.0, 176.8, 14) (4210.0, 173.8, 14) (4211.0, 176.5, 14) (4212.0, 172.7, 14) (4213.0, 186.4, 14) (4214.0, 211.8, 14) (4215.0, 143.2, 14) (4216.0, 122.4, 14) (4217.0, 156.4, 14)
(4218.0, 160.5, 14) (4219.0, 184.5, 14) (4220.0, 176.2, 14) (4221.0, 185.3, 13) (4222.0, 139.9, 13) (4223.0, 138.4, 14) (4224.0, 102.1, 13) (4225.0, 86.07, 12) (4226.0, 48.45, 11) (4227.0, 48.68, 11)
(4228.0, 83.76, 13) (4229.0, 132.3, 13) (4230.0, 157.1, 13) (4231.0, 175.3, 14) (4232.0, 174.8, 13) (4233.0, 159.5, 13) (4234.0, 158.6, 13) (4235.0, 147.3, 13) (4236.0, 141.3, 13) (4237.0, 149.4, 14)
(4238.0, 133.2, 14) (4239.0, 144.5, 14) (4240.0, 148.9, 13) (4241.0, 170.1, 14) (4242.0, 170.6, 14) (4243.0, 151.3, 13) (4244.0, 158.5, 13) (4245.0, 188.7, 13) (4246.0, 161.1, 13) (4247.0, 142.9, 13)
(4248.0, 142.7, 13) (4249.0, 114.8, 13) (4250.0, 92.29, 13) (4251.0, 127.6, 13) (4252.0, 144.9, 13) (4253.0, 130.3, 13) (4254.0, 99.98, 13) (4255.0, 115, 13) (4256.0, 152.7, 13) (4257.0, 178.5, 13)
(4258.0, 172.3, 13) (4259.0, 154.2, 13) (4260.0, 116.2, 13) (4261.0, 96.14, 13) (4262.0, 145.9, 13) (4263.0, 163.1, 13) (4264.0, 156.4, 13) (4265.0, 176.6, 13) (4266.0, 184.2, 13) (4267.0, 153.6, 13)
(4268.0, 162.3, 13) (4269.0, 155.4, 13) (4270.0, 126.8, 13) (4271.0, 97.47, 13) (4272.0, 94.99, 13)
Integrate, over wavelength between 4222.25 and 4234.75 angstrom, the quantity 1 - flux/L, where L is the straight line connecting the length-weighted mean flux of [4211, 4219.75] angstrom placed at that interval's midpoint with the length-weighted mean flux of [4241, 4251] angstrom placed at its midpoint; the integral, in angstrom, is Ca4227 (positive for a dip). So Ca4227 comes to 2.8 angstrom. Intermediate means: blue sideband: 168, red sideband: 147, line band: 123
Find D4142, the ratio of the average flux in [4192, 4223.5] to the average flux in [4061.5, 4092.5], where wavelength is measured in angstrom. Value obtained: 1.08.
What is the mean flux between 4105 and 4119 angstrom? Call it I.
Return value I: 162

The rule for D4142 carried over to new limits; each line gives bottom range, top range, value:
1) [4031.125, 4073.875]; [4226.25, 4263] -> 1.02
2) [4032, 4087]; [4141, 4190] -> 1.05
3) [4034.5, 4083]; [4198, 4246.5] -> 1.05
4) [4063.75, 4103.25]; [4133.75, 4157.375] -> 0.97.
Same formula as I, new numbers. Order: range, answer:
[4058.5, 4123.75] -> 152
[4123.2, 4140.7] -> 154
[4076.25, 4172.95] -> 155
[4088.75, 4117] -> 158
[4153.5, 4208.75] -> 154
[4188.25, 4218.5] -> 158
